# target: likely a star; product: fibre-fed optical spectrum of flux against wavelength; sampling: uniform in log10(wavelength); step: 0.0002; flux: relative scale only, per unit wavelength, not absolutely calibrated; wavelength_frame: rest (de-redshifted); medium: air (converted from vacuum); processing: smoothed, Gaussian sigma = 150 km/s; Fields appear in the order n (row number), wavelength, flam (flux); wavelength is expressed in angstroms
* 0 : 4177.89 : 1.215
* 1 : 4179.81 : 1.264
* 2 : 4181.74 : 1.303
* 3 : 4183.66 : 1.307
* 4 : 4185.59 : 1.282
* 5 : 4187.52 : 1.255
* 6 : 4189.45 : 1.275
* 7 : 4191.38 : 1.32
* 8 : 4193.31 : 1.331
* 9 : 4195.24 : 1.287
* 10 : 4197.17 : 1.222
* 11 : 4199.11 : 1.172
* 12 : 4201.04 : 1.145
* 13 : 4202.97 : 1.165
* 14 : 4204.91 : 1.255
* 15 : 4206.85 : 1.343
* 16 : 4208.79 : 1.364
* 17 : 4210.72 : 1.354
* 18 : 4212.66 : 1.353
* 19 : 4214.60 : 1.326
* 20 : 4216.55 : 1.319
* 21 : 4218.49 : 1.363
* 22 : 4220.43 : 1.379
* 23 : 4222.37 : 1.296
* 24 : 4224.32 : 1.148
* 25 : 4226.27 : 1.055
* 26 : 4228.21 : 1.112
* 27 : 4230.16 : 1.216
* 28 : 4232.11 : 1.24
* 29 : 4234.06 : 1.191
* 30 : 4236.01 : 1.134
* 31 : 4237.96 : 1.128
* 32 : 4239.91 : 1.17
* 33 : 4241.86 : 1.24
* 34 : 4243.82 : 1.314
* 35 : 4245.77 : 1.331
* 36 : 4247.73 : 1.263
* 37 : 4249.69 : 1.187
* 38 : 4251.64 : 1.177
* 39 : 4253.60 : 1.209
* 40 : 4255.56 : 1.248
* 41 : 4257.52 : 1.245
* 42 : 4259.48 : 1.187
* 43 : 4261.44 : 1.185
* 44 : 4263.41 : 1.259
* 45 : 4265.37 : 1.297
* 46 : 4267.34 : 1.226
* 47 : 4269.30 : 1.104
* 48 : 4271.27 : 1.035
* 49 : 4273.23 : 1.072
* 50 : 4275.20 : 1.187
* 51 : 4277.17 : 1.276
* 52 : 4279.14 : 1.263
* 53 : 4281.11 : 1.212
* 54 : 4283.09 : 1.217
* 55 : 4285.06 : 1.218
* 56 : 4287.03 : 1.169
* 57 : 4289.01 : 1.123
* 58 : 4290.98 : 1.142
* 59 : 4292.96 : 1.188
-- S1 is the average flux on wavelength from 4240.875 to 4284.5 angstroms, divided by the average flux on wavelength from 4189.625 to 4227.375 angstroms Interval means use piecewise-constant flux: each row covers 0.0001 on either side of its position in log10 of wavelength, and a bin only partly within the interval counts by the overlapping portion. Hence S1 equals 0.95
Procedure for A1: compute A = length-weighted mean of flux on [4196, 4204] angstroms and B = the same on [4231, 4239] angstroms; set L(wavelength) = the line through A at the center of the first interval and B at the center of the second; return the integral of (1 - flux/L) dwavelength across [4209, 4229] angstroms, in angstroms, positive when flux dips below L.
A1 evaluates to -1.7 angstroms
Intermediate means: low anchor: 1.18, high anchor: 1.17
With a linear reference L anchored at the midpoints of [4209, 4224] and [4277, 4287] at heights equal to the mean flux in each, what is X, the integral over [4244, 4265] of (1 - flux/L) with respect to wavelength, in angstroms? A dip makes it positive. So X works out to 0.6 angstroms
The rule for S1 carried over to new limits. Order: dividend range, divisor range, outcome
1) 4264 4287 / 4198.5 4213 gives 0.94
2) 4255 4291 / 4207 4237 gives 0.95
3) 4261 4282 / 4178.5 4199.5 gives 0.93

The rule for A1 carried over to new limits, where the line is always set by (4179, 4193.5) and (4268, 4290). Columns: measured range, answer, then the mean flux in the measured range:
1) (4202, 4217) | -0.6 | 1.31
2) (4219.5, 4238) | 0.7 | 1.19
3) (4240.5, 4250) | -0.4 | 1.27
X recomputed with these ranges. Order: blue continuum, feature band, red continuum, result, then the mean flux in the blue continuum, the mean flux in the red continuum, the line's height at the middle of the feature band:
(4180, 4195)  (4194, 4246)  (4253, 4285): 0.5 angstroms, 1.29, 1.2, 1.26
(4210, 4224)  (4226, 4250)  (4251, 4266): 1.4 angstroms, 1.33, 1.23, 1.28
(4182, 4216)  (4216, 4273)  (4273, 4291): 1.0 angstroms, 1.28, 1.2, 1.23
